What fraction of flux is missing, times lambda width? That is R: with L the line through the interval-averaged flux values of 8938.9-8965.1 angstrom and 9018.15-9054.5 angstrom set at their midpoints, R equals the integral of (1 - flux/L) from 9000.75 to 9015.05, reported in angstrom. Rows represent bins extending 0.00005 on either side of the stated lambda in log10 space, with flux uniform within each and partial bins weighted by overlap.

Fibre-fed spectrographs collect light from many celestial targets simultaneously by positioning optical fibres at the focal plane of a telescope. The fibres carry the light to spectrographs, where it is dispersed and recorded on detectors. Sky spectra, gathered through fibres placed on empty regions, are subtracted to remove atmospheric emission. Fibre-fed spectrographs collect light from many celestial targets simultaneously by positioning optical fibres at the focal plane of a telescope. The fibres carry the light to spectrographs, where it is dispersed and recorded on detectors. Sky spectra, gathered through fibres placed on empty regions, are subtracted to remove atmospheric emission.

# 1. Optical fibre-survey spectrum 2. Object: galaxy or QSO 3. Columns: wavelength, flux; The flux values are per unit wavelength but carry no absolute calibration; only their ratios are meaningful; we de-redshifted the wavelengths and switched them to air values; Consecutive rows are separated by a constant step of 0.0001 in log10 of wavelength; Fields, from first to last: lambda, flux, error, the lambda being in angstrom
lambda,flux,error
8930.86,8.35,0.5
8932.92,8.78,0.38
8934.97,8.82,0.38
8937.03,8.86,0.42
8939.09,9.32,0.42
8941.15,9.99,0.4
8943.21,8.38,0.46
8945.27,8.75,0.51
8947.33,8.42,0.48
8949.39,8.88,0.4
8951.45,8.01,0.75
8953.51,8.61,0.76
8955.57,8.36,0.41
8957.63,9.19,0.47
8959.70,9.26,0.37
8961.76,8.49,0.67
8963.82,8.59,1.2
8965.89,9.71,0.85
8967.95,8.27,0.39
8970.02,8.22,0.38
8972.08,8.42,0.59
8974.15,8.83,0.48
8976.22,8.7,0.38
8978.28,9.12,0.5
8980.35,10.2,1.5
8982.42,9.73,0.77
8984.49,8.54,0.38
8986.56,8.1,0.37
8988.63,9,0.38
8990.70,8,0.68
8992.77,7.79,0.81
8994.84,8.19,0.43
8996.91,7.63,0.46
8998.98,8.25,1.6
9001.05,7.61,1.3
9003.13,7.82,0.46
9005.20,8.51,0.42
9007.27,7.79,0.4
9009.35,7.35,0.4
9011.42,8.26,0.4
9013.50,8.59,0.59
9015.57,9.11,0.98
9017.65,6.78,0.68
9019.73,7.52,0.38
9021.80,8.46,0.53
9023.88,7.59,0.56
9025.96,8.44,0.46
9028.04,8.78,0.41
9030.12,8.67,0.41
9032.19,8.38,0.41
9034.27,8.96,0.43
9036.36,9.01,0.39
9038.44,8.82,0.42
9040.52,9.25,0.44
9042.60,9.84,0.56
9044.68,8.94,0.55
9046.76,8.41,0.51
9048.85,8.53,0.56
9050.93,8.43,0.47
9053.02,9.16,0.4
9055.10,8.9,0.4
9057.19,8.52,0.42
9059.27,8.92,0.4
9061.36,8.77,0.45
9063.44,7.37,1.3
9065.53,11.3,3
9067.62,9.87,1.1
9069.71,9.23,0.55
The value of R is 1.0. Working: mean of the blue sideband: 8.78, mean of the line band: 8.05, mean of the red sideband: 8.63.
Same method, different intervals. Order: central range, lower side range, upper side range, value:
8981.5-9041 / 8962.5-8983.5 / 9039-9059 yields 4.2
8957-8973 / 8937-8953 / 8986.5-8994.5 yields -0.4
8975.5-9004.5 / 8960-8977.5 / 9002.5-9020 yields -0.4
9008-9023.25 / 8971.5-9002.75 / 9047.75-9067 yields 1.2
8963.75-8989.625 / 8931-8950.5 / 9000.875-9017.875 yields -1.4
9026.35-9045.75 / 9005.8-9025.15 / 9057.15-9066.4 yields -1.2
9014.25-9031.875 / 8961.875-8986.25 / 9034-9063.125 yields 1.4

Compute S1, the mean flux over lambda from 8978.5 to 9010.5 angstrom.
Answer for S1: 8.32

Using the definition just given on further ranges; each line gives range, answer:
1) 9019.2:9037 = 8.44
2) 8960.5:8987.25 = 8.85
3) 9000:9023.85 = 7.97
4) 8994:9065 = 8.42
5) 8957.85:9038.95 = 8.45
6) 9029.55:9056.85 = 8.86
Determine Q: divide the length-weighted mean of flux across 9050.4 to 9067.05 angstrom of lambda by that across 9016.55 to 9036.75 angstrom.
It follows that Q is 1.09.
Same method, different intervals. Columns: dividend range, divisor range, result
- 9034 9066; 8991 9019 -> 1.12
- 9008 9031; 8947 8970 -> 0.93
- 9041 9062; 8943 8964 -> 1.02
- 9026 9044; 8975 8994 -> 1.02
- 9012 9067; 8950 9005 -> 1.01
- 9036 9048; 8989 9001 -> 1.13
